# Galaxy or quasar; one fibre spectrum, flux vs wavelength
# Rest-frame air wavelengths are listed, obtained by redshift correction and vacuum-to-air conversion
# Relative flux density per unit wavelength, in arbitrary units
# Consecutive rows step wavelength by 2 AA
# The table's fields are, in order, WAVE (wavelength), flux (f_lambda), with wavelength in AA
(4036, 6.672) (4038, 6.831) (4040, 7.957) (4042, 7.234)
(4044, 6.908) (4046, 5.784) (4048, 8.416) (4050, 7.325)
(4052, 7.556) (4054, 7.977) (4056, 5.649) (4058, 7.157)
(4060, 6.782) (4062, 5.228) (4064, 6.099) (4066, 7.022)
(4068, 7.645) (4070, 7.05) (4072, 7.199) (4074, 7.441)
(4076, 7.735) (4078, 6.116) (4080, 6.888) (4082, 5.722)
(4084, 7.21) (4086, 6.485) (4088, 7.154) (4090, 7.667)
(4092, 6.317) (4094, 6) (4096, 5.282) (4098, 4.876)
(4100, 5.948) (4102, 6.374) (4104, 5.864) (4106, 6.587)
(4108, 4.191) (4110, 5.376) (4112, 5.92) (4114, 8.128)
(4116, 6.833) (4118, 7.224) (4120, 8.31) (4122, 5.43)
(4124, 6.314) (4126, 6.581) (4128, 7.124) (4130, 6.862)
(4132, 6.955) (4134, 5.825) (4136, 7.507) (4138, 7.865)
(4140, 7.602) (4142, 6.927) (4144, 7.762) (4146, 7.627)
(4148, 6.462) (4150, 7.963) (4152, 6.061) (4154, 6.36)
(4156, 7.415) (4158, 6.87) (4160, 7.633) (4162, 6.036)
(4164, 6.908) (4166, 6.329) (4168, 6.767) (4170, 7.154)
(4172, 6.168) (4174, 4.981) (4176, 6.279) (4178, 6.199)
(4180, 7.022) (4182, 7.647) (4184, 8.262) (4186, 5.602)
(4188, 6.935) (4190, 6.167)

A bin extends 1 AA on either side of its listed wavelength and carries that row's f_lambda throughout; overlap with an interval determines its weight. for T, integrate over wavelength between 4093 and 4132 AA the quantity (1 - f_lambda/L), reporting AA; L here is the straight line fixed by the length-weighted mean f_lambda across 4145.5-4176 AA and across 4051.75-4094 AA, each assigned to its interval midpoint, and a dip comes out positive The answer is 2.7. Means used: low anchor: 6.83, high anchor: 6.69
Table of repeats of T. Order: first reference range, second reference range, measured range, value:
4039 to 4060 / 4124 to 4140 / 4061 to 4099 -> 2.74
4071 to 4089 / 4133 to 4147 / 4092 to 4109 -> 3.26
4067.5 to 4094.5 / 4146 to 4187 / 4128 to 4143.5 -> -0.71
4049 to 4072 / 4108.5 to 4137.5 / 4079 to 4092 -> 0.00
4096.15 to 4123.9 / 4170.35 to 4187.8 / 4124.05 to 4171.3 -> -4.16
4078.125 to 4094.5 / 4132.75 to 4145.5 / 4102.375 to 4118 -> 1.65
